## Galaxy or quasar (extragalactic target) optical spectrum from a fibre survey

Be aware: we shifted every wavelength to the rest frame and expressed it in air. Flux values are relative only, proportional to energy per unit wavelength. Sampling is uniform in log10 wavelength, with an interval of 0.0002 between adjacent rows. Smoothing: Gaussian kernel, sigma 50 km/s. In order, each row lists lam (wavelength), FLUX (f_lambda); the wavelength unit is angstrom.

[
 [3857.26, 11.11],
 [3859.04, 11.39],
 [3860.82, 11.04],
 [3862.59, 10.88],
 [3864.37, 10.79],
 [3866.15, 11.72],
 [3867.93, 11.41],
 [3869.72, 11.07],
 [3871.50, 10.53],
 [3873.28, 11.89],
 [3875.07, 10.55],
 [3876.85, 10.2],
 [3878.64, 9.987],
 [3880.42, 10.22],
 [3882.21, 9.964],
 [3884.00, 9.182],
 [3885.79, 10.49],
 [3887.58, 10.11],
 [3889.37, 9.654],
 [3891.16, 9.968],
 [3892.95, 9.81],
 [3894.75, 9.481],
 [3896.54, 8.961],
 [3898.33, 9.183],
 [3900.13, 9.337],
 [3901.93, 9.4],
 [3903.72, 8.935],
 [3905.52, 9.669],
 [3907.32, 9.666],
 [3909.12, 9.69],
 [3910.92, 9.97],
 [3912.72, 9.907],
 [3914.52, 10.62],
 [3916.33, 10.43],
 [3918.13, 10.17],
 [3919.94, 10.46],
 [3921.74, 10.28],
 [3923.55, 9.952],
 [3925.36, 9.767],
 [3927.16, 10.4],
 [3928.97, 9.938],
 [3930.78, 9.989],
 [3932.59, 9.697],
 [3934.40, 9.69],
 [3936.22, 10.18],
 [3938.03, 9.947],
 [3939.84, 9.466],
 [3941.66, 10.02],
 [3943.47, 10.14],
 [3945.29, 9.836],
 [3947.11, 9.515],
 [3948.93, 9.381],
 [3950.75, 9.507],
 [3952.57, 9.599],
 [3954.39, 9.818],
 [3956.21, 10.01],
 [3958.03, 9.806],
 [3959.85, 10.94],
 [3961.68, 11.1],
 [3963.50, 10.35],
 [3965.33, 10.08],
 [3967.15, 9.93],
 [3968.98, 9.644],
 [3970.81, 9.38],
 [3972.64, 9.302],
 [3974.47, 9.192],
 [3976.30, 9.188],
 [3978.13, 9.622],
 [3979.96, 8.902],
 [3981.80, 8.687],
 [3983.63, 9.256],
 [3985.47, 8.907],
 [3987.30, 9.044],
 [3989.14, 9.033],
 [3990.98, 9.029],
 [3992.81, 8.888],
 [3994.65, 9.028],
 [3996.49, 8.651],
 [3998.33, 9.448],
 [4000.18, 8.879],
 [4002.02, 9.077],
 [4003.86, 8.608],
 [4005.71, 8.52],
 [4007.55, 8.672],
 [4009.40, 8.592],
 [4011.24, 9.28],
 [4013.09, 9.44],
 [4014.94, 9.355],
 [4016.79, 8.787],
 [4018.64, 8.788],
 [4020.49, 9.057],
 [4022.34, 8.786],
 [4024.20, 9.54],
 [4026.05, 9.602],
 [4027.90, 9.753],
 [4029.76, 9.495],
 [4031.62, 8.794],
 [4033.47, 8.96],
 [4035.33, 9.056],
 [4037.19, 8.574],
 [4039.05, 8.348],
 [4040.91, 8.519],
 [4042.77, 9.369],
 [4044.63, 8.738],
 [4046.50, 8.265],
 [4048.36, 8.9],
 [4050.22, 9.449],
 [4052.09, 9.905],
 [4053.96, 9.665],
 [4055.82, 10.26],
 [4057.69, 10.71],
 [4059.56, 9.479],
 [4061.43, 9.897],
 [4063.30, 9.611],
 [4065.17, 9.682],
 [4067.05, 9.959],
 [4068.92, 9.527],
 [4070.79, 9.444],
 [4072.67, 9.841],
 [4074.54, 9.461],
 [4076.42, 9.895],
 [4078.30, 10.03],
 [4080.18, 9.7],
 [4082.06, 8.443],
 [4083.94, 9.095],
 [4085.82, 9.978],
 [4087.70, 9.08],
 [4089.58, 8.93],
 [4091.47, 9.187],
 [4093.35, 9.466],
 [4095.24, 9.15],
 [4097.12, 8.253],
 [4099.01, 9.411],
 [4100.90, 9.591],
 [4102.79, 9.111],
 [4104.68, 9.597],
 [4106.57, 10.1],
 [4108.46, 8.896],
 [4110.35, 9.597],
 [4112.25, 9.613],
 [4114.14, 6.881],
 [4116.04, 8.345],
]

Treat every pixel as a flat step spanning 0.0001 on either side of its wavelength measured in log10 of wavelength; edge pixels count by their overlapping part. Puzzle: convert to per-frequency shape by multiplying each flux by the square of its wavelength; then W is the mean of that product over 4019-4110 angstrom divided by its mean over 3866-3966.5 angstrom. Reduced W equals 1.00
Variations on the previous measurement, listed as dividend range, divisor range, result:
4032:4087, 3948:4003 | 1.04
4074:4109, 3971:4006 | 1.09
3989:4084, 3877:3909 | 1.03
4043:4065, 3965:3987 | 1.06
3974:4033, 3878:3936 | 0.97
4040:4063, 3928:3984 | 1.02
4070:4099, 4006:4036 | 1.06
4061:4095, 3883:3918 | 1.07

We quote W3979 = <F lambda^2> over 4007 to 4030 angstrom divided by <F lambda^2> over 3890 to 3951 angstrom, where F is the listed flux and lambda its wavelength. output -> 0.98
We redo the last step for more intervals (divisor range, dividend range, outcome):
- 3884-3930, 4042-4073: 1.05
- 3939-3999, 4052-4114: 1.05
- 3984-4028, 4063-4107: 1.09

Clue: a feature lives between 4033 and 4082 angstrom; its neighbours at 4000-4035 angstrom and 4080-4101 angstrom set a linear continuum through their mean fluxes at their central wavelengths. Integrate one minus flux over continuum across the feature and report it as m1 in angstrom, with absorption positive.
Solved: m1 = -1.7 angstrom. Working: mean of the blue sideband 9.06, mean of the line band 9.42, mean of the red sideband 9.16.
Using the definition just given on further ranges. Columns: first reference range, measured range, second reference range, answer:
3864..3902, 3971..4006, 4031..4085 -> 2.40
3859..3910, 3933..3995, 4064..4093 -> 1.74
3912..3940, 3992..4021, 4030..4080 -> 2.15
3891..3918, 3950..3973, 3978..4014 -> -1.86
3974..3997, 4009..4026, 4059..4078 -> 0.33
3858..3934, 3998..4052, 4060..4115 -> 3.51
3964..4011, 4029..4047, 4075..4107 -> 0.79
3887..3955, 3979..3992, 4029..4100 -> 0.83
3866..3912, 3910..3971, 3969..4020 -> -3.03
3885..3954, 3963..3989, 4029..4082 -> 0.75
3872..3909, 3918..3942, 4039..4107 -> -0.60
